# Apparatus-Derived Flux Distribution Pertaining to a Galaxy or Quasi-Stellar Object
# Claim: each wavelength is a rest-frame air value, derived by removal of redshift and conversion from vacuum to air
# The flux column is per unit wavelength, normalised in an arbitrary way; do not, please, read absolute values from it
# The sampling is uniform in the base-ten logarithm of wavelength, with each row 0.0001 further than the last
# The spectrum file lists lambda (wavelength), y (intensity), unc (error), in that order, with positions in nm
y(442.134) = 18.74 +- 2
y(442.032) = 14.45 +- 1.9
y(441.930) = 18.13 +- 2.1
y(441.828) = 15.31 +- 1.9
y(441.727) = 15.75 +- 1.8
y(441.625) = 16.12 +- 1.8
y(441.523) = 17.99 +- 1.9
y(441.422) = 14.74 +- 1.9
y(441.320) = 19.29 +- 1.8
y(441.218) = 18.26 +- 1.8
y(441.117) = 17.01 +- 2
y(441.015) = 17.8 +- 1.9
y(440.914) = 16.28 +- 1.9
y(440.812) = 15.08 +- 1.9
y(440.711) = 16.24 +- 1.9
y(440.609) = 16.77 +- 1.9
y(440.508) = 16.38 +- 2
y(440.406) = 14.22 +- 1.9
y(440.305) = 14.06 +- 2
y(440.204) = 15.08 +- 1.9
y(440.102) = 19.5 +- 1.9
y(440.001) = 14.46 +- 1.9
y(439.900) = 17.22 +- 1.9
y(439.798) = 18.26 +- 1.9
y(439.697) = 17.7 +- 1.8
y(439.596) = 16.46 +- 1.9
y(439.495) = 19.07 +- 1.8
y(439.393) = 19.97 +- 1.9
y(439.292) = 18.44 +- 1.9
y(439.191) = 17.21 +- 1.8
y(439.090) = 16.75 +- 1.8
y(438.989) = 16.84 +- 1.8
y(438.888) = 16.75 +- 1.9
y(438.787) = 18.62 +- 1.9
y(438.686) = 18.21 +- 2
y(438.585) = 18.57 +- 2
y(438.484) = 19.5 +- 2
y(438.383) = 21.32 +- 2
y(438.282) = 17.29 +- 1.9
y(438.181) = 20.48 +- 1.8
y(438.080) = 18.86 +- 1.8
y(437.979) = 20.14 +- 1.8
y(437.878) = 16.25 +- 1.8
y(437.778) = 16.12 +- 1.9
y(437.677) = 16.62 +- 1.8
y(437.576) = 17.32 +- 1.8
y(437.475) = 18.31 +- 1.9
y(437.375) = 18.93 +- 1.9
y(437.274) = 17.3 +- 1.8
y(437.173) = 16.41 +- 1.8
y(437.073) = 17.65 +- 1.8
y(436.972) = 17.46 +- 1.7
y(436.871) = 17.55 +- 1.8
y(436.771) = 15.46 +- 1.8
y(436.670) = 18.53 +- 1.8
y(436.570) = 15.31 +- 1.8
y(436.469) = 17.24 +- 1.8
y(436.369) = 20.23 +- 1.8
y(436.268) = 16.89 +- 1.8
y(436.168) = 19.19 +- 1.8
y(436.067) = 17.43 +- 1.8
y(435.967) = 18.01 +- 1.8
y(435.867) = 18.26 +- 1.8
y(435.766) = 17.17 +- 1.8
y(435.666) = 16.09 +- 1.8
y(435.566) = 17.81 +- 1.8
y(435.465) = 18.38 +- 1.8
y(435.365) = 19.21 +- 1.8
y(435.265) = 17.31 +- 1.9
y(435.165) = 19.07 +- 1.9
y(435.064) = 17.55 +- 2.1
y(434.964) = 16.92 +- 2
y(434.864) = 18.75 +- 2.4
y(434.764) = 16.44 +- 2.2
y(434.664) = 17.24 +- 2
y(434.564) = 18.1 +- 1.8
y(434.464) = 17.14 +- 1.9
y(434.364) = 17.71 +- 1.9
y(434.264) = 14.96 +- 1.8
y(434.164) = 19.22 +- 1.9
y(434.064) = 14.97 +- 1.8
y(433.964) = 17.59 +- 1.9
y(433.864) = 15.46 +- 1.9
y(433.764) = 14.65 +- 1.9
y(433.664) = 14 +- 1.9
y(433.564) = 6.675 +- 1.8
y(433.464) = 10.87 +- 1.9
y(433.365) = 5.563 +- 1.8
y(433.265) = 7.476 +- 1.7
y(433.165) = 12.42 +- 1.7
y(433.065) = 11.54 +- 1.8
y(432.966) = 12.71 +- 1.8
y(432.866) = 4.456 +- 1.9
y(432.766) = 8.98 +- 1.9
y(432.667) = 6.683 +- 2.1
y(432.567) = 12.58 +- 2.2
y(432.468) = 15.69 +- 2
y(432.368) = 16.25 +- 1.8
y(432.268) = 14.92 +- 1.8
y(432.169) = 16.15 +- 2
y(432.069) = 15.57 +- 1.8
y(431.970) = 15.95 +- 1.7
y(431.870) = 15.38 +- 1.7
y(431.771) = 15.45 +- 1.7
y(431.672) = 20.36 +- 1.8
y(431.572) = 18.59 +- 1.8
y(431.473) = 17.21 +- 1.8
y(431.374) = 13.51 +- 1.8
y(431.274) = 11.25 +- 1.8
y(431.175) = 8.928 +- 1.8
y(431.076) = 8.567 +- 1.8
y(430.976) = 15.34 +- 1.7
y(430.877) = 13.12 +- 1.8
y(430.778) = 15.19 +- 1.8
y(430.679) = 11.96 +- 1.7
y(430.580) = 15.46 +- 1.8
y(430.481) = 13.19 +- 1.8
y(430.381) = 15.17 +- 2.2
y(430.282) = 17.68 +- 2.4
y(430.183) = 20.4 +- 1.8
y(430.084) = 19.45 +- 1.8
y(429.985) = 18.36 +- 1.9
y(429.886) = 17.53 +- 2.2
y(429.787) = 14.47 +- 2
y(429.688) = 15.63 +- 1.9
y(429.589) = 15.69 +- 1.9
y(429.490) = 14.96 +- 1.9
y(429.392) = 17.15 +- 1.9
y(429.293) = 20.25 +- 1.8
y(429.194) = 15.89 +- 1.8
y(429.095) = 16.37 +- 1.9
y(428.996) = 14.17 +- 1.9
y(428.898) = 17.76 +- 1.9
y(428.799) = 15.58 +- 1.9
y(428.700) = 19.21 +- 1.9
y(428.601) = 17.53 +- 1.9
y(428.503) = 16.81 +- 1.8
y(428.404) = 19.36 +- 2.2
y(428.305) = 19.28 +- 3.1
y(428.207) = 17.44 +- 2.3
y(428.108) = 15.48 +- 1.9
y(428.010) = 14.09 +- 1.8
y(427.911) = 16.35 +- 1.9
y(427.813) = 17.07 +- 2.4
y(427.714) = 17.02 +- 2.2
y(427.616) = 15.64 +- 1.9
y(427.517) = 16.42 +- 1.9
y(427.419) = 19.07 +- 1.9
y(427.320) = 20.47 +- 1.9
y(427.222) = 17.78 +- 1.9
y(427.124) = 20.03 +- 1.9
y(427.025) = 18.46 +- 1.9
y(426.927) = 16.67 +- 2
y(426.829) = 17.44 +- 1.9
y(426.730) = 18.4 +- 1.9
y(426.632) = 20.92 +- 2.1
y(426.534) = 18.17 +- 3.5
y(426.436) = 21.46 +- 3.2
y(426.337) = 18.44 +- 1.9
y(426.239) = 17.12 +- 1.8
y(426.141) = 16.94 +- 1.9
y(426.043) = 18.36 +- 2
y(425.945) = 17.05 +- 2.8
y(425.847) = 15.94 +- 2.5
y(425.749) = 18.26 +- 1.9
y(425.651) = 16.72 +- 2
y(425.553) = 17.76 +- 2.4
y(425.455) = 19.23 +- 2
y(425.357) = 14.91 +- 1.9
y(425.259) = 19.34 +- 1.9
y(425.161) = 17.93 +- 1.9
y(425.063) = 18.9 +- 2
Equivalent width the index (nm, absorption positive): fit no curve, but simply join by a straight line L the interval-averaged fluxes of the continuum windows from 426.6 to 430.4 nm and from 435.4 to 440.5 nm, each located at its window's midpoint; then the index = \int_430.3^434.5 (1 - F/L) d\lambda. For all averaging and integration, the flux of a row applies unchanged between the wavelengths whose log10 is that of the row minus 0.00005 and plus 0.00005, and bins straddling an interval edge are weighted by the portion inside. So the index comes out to 0.94 nm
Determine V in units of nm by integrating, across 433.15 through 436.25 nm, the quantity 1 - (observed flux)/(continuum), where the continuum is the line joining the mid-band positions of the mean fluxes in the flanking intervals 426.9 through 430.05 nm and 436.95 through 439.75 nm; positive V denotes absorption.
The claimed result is 0.31 nm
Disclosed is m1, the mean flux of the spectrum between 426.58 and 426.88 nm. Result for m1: 18.9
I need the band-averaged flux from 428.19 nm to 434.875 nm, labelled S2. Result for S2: 15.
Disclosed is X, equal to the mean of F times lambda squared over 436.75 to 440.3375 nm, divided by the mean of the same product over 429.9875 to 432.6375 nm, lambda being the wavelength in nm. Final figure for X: 1.21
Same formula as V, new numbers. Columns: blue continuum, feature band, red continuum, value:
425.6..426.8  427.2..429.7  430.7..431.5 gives -0.22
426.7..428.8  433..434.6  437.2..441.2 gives 0.36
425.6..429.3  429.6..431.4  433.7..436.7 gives 0.28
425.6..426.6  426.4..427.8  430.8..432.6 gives -0.08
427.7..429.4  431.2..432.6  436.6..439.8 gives 0.15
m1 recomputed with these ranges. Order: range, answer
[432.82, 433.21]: 10.3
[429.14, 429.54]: 17.1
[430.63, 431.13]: 12.8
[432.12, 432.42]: 15.8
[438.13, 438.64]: 19.4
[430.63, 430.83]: 13.6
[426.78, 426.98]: 17.1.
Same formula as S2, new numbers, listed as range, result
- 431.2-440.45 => 16.2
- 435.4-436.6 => 17.7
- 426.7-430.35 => 17.3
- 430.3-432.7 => 14.4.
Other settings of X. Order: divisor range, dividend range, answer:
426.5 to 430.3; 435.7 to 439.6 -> 1.07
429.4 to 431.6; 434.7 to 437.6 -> 1.20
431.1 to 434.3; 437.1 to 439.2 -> 1.39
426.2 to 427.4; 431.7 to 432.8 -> 0.77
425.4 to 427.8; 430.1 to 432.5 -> 0.86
